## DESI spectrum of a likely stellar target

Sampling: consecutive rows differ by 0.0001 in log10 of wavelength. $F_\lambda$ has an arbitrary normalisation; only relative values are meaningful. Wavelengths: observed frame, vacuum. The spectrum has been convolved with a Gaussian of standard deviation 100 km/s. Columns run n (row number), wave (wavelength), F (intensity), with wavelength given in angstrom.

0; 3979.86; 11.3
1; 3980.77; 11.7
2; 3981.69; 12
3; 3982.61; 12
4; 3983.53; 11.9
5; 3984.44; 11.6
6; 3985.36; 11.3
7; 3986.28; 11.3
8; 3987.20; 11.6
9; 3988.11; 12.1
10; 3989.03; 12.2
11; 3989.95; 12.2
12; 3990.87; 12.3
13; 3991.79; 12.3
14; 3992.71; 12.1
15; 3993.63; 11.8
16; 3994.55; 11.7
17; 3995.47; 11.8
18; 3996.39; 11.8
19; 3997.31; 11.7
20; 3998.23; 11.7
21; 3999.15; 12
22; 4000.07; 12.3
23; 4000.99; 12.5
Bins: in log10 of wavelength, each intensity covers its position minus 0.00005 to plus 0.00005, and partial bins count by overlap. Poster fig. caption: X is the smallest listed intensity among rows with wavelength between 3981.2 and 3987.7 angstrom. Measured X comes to 11.3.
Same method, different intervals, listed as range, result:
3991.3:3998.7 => 11.7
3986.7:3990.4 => 11.6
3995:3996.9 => 11.8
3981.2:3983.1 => 12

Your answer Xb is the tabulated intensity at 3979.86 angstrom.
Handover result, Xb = 11.3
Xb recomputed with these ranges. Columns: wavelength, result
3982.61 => 12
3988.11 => 12.1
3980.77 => 11.7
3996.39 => 11.8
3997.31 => 11.7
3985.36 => 11.3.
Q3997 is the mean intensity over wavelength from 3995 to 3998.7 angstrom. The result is 11.8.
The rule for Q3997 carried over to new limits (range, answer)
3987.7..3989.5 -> 12.1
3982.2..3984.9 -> 11.8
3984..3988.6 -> 11.6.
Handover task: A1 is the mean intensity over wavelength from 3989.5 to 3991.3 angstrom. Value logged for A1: 12.2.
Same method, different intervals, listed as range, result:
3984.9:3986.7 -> 11.3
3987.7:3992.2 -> 12.2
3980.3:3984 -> 11.9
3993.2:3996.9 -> 11.8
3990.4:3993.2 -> 12.2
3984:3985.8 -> 11.4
